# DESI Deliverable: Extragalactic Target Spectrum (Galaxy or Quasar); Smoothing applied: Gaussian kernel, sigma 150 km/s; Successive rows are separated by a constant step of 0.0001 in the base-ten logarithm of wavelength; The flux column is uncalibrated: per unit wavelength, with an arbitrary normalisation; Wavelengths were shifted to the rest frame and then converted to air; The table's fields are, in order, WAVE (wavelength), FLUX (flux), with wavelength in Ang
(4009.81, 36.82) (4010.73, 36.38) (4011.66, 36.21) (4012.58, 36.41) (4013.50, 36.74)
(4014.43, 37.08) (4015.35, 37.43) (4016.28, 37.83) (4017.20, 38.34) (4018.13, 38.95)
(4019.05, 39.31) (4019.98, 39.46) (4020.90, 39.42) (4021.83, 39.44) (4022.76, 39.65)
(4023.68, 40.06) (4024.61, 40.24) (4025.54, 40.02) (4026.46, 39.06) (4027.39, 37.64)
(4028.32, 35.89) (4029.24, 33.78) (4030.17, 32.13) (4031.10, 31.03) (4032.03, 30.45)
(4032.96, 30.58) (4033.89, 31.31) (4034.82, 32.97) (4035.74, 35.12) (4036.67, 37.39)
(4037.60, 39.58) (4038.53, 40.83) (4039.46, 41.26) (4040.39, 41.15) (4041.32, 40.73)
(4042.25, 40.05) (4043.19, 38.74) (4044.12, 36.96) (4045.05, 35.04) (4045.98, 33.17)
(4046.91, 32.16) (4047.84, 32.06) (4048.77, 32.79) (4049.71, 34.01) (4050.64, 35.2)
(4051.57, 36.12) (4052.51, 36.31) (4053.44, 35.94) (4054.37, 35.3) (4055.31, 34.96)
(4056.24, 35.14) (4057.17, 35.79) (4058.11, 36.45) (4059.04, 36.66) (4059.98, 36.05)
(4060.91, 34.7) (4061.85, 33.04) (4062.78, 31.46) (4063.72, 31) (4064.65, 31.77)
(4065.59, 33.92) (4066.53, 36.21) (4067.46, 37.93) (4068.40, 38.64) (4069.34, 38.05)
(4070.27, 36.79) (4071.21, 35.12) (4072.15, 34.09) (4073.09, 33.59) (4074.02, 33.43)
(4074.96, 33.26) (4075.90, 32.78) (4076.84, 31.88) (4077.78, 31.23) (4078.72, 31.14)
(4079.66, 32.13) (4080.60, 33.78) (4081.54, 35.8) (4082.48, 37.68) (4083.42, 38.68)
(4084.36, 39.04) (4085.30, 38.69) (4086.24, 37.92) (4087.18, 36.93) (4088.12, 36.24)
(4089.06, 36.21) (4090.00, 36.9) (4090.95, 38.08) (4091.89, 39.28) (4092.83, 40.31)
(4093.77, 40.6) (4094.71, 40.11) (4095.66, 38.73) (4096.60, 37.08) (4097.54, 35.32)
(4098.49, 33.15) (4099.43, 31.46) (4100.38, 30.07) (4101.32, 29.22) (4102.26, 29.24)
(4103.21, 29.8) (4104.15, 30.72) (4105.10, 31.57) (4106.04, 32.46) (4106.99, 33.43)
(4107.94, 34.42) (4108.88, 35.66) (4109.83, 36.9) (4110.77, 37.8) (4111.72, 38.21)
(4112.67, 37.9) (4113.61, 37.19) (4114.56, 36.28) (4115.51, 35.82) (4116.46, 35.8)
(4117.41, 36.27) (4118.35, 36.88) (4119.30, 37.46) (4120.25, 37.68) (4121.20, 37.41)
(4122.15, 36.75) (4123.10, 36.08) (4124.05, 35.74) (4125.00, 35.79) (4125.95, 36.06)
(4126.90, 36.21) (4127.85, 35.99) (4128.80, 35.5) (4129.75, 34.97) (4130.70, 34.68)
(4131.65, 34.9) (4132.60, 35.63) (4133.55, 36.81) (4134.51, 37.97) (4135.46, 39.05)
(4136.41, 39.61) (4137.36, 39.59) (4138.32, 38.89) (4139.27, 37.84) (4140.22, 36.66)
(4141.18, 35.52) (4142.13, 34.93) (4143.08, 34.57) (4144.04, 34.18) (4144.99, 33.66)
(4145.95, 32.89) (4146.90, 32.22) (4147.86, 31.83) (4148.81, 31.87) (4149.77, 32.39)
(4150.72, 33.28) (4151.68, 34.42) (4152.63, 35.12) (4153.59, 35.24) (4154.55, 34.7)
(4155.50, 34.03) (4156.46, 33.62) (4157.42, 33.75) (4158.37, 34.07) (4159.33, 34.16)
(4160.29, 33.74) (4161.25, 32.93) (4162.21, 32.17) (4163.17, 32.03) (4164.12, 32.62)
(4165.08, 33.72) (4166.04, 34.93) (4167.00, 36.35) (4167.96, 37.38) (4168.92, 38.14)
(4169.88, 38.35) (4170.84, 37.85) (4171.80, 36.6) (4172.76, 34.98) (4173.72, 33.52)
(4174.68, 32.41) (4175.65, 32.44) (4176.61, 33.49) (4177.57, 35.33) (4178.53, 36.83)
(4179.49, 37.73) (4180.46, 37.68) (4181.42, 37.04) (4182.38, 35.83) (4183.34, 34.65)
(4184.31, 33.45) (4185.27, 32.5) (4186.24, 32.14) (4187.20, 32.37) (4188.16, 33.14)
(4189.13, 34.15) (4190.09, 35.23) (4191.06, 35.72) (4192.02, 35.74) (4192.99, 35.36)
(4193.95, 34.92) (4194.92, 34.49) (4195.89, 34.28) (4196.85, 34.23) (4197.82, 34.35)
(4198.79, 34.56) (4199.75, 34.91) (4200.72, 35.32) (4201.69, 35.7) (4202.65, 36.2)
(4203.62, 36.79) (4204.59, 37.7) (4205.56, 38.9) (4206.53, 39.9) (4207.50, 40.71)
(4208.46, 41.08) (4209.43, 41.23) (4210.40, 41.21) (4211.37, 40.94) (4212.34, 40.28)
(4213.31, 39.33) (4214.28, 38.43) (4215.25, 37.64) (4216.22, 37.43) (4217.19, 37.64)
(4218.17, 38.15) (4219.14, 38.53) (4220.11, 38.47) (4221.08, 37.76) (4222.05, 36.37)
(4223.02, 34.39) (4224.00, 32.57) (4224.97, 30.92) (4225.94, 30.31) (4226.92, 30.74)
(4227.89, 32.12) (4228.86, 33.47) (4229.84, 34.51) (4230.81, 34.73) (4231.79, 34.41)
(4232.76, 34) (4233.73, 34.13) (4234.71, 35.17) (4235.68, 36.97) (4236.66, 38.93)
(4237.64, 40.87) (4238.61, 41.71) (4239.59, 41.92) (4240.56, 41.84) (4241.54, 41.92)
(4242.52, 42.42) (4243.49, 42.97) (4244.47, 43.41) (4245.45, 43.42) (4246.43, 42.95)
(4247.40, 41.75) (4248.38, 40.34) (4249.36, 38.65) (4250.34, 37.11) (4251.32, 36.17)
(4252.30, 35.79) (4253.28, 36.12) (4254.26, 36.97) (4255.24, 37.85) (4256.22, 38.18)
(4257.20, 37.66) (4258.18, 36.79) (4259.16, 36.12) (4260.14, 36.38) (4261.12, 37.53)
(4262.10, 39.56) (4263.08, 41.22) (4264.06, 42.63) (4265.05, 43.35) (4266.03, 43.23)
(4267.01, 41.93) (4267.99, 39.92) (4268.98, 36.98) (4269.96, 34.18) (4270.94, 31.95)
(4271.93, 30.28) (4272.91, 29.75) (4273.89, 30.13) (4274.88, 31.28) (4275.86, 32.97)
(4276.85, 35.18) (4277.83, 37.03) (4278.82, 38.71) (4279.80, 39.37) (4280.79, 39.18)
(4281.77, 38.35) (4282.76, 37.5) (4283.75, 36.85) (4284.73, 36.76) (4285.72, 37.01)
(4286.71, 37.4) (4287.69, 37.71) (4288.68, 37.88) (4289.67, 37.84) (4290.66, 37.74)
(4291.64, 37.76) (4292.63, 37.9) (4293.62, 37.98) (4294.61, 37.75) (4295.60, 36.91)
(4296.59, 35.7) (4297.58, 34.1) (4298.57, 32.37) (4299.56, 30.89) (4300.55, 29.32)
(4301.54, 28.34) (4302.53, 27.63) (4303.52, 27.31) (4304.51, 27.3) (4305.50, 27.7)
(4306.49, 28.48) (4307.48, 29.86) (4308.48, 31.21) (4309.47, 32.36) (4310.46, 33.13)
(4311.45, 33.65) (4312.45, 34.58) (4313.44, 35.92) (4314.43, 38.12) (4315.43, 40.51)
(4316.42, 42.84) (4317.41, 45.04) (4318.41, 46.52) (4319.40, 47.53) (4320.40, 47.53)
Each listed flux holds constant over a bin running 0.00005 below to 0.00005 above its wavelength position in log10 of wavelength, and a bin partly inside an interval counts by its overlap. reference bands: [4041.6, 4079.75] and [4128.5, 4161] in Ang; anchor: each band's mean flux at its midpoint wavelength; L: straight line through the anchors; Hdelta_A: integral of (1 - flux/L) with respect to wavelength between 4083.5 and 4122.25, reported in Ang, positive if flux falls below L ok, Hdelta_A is -1.13 Ang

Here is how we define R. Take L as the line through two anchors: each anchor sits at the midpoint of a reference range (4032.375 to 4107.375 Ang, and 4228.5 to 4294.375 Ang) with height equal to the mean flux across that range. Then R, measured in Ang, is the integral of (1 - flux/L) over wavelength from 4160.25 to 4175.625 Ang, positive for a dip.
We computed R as 0.7 Ang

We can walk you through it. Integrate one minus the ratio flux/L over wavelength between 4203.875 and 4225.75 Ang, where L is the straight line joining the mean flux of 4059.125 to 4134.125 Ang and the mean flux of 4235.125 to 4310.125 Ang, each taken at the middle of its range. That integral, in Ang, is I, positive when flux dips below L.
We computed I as -1.1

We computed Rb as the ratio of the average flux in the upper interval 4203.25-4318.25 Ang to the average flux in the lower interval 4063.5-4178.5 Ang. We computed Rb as 1.04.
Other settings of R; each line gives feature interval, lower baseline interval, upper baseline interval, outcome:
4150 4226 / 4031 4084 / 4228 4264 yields 3.53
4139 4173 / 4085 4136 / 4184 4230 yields 1.35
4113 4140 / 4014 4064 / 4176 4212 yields -0.43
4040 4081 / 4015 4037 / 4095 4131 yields 1.21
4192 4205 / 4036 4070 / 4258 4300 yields 0.43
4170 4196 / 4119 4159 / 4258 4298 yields 0.79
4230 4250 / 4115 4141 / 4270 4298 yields -1.83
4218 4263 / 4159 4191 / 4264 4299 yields -1.93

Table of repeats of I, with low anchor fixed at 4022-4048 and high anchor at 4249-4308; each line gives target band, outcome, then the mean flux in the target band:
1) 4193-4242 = -1.3 Ang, 36.8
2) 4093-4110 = 1.1 Ang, 33.9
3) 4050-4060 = 0.2 Ang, 35.8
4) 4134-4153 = 0.4 Ang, 35.3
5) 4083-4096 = -0.8 Ang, 38.4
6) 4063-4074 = 0.4 Ang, 35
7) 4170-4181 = 0.2 Ang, 35.5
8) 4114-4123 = -0.1 Ang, 36.7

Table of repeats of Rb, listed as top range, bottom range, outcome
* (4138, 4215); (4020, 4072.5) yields 0.99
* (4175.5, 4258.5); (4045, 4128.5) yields 1.05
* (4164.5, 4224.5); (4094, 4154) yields 1.03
